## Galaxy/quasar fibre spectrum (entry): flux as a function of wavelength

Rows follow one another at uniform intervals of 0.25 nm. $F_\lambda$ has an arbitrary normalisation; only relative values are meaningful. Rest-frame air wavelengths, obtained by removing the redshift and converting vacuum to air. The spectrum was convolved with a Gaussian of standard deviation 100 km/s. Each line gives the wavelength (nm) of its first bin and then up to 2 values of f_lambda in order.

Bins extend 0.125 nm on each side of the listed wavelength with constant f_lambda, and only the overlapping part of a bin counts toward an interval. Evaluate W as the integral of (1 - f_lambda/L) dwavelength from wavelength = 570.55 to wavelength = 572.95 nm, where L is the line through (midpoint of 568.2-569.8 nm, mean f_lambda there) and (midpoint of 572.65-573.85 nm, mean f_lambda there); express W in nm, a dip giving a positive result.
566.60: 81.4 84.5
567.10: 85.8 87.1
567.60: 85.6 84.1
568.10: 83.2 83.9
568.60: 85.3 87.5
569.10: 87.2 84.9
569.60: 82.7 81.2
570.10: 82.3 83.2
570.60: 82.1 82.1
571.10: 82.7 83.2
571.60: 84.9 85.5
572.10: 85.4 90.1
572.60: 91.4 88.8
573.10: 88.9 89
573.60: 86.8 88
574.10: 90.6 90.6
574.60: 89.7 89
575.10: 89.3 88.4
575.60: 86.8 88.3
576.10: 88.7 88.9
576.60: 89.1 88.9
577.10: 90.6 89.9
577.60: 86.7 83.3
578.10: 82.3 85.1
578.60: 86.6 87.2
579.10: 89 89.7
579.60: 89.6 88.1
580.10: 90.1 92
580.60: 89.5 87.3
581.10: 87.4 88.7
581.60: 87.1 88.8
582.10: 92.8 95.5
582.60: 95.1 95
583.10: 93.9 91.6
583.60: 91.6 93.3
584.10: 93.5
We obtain 0.04 nm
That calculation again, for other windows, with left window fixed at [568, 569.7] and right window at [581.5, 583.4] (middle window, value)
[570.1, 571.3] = 0.049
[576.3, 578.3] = 0.053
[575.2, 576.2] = 0.009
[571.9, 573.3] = -0.026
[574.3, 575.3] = -0.013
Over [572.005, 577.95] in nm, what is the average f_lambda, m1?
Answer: 88.7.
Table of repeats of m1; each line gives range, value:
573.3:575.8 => 88.8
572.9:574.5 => 89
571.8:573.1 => 88.5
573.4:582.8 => 88.8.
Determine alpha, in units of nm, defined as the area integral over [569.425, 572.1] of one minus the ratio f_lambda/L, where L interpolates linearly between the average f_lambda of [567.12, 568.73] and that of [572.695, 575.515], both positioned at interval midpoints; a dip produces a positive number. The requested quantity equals 0.11 nm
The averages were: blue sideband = 84.9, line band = 83.1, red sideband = 89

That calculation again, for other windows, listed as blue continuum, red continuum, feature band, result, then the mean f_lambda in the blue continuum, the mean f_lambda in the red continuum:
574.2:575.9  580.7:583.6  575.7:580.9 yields 0.105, 88.9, 91.2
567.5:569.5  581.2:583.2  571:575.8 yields -0.014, 85.2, 92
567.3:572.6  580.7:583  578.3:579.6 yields 0.022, 84.6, 90.9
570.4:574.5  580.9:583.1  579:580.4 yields 0.009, 86.8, 91.3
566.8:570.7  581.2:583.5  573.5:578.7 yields 0.030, 84.4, 92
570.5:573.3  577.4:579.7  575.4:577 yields -0.037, 86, 86.7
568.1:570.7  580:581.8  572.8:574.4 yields -0.058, 84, 88.9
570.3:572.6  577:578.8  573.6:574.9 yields -0.059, 84.8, 86.3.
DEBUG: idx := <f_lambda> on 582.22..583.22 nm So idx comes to 94.9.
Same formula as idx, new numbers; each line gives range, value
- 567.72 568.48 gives 83.8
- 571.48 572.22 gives 85.3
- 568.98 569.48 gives 86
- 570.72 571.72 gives 83.2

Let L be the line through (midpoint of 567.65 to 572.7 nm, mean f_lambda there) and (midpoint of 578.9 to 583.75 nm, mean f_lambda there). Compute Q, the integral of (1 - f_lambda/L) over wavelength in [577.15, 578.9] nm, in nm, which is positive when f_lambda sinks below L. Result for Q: 0.06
